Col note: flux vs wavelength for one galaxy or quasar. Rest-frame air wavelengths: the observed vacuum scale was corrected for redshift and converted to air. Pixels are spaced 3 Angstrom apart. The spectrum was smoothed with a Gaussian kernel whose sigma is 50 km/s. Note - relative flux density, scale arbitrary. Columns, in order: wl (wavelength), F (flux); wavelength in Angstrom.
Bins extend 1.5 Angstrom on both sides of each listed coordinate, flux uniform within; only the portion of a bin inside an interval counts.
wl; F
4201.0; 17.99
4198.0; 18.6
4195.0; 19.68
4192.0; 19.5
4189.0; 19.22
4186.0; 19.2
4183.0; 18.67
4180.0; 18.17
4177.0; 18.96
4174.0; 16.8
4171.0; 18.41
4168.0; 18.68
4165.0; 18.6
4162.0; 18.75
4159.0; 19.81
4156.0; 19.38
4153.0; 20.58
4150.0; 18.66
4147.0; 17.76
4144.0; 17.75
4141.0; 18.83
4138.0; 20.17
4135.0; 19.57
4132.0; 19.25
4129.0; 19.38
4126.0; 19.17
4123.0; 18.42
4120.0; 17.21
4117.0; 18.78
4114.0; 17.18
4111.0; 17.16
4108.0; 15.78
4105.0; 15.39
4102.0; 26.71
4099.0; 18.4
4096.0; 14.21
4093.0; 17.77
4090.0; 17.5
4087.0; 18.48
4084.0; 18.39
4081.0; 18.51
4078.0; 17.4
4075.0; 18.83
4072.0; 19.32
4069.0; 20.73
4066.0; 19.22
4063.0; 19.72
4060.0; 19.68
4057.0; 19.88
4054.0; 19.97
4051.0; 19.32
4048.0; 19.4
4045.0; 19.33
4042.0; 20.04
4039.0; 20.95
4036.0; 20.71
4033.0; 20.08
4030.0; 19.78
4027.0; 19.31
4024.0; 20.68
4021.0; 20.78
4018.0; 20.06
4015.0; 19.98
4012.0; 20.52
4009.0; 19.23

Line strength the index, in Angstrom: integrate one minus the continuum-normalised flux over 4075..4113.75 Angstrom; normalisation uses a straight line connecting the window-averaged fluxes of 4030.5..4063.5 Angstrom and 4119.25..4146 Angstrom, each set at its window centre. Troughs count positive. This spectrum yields 2.73 Angstrom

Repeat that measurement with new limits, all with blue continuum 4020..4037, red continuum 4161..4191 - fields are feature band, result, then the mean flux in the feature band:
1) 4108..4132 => 1.3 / 18.1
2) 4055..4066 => 0.1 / 19.7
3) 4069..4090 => 1.1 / 18.6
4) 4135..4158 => -0.2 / 19.1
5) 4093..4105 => 0.3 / 19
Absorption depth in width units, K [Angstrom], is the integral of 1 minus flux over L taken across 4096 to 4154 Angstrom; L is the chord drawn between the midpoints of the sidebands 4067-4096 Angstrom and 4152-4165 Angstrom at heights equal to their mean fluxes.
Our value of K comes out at 1.1 Angstrom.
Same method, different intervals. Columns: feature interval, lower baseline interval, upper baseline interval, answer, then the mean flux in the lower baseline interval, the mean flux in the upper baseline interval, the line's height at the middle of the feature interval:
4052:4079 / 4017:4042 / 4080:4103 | -0.2 Angstrom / 20.3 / 18.6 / 19.3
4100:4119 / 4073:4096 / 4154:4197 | -0.3 Angstrom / 17.9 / 18.9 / 18.2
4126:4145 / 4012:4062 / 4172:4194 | -0.1 Angstrom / 20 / 18.7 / 19.1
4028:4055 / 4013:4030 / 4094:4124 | -0.4 Angstrom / 20.1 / 17.9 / 19.6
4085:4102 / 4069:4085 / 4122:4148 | 0.6 Angstrom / 18.7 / 19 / 18.8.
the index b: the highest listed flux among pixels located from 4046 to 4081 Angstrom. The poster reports 20.73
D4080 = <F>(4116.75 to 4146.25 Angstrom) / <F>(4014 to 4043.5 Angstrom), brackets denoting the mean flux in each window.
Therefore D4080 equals 0.93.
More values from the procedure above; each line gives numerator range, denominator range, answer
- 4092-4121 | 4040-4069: 0.91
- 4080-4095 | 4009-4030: 0.89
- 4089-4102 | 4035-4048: 0.90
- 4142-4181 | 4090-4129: 1.03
